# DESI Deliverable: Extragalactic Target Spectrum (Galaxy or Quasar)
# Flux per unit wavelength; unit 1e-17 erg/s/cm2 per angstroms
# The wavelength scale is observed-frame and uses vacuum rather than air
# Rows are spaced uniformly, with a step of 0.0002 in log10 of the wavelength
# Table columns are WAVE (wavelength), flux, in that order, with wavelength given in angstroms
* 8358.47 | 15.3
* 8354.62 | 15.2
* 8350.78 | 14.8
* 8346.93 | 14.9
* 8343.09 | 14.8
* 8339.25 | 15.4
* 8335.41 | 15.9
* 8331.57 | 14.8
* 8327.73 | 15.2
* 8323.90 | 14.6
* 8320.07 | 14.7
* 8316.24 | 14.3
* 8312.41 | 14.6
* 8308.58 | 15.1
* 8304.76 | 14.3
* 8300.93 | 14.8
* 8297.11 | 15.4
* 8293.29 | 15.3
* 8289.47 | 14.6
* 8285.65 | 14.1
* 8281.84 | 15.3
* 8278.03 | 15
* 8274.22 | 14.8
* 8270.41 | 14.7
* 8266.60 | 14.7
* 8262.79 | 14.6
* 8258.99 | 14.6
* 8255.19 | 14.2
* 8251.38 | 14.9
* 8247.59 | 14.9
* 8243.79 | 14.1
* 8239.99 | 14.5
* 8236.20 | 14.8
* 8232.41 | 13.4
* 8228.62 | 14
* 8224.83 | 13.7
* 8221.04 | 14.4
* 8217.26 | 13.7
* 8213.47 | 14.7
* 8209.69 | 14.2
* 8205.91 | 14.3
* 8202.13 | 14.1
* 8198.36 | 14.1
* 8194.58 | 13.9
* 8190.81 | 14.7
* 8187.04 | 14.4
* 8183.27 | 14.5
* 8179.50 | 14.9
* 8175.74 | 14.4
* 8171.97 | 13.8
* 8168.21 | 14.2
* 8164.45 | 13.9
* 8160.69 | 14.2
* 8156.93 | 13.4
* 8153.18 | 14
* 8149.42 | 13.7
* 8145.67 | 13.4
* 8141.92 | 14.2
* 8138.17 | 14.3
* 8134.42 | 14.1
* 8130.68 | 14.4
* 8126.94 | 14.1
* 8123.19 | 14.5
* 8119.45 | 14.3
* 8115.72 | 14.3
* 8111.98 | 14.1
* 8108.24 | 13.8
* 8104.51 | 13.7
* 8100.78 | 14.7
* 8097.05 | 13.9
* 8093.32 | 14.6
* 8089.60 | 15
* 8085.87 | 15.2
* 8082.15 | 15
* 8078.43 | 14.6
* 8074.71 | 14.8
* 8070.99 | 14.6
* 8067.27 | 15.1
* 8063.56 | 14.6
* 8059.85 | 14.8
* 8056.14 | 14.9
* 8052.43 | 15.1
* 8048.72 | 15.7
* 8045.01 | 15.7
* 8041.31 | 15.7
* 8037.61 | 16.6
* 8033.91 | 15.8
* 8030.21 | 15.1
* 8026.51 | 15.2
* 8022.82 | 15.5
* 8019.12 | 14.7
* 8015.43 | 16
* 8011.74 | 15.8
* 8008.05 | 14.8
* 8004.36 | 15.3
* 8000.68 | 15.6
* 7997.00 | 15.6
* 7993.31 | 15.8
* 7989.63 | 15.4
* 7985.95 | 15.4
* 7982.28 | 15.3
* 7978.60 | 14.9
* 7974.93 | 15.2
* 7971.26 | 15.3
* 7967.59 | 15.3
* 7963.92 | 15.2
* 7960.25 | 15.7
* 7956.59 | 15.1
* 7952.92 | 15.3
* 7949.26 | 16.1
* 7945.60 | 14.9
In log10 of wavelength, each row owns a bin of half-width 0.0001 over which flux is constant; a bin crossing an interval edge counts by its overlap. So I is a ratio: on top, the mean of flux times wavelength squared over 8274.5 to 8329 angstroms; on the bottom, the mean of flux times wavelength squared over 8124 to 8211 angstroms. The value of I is 1.08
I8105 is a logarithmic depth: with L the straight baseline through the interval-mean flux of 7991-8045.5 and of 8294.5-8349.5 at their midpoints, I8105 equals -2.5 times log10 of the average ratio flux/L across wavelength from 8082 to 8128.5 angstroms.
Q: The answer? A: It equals 0.07 mag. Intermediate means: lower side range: 15.5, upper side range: 14.9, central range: 14.4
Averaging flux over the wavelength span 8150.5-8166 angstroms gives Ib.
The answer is 13.9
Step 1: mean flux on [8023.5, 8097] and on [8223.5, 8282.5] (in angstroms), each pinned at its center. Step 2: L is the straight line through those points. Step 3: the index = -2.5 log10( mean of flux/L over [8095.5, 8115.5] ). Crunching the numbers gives 0.07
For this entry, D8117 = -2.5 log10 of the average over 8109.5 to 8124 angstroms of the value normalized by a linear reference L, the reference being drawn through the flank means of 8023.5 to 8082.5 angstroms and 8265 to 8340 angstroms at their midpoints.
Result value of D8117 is 0.06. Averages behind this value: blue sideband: 15.2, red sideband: 14.9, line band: 14.3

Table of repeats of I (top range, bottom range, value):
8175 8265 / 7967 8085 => 0.98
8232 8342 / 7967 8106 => 1.04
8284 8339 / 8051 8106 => 1.07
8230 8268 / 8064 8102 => 1.02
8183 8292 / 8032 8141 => 1.01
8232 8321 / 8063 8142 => 1.06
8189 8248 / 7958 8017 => 0.98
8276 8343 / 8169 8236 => 1.08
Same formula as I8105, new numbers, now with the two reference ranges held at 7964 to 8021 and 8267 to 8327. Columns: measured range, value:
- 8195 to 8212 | 0.06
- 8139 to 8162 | 0.09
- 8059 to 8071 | 0.03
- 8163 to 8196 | 0.05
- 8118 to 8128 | 0.06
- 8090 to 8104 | 0.06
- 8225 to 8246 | 0.06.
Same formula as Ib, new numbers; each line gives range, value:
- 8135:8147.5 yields 14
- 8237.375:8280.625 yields 14.7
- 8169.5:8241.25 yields 14.2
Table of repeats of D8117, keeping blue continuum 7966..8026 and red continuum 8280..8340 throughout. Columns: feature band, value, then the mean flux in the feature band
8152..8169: 0.089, 13.9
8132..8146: 0.079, 14.1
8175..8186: 0.035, 14.6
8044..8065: 0.011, 15.1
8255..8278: 0.021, 14.7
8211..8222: 0.058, 14.3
